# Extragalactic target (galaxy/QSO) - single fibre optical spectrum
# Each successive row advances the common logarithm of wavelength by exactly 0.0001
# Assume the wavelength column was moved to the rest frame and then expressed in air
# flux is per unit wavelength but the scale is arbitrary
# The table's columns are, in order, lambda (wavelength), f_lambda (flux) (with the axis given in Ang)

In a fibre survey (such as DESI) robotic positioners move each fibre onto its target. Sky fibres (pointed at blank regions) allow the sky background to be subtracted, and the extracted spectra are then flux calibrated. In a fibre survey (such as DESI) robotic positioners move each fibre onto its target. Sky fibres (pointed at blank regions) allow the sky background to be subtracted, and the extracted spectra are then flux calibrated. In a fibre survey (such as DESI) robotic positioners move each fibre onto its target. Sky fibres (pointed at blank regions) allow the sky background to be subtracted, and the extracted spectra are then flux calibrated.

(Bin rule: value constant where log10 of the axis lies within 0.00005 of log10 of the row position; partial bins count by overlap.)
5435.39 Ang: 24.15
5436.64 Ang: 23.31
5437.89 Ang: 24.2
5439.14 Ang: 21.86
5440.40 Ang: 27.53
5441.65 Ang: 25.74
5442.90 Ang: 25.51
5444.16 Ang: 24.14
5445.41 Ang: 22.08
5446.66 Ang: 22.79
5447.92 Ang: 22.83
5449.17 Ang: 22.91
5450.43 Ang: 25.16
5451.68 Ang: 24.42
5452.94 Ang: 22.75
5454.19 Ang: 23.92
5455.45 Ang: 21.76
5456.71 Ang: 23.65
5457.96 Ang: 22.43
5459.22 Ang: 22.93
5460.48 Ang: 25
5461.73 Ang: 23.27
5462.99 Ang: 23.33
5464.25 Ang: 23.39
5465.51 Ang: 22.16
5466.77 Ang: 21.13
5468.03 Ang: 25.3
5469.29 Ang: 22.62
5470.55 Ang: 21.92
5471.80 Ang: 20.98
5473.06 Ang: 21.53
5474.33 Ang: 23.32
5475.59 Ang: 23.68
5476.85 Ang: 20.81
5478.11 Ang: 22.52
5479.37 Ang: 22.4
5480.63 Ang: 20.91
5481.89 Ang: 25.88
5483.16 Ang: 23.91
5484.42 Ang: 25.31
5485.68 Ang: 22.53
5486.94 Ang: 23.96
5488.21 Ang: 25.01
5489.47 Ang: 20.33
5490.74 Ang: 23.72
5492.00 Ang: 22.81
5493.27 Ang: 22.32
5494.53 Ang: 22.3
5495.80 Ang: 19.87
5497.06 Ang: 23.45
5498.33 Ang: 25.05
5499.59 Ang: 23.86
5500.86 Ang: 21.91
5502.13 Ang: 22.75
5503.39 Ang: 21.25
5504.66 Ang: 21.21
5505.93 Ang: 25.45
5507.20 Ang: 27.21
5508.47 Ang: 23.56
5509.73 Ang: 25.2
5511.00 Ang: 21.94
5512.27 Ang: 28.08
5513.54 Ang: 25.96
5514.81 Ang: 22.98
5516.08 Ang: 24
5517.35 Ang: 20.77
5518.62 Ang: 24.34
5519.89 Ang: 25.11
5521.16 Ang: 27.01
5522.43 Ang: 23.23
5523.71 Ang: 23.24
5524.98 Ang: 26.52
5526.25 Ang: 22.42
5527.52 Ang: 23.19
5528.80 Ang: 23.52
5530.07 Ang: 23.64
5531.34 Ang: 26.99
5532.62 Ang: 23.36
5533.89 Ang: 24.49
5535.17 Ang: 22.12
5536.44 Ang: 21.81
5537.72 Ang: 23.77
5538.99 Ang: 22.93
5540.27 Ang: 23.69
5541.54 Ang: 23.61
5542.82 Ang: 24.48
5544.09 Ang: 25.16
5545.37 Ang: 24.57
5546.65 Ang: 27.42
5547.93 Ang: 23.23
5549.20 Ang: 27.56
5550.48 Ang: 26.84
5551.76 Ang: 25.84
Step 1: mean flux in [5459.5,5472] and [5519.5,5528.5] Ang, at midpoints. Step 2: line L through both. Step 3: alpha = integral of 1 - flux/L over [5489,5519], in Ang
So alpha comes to 0.64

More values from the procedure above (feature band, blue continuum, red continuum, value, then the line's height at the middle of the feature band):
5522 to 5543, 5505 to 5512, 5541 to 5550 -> 1.11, 25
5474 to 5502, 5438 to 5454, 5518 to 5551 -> 1.38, 24.2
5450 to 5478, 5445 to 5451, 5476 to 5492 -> 0.23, 23.1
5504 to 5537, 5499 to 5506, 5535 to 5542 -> -1.97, 22.8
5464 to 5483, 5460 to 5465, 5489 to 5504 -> 0.58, 23.3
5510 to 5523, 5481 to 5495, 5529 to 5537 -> -0.41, 23.6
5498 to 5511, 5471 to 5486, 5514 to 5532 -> -0.04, 23.6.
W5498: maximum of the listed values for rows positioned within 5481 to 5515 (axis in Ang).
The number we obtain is 28.08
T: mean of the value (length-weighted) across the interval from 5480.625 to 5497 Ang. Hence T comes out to 23.1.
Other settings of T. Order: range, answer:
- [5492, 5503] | 22.7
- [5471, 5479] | 22.2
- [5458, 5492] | 23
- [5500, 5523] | 24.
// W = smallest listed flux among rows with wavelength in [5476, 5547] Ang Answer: 19.87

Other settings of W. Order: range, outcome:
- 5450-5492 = 20.33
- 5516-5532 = 20.77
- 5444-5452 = 22.08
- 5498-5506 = 21.21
